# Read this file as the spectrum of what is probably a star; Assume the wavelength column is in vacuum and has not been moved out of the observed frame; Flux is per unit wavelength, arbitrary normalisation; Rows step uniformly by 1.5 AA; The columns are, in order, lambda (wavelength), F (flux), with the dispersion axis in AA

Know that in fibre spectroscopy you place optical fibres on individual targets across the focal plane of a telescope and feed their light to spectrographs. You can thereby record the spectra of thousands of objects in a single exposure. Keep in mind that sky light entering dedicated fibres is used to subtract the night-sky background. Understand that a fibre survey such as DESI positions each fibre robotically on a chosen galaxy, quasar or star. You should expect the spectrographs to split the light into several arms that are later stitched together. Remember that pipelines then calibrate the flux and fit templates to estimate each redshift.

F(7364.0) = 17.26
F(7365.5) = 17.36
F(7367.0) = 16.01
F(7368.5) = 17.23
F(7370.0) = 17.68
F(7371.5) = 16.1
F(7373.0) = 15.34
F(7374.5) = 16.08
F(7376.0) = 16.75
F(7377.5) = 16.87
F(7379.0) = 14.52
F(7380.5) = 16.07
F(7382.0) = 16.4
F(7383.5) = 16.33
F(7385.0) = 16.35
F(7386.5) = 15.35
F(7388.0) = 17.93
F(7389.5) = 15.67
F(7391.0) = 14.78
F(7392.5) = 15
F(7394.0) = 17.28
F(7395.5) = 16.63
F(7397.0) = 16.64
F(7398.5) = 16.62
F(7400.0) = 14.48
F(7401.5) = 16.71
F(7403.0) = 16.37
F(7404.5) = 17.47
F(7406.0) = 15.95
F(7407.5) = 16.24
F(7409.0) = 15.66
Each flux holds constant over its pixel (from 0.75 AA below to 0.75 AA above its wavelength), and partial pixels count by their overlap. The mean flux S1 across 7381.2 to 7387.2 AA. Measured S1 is 16.1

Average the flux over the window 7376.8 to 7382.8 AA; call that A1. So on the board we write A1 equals 16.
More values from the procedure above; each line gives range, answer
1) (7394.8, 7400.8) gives 16.1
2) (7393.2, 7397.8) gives 16.8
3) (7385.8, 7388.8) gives 16.6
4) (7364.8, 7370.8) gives 17.1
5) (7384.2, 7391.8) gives 16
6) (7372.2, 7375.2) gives 15.7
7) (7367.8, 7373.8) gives 16.6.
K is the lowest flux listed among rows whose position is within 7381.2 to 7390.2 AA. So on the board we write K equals 15.35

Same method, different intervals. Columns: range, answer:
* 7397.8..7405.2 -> 14.48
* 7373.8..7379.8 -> 14.52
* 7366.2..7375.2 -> 15.34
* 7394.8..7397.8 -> 16.63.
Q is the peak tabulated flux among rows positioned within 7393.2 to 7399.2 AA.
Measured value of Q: 17.28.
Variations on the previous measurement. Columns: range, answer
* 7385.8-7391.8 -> 17.93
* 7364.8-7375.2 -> 17.68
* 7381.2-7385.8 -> 16.4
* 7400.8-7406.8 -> 17.47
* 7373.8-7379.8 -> 16.87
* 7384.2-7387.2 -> 16.35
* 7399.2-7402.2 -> 16.71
